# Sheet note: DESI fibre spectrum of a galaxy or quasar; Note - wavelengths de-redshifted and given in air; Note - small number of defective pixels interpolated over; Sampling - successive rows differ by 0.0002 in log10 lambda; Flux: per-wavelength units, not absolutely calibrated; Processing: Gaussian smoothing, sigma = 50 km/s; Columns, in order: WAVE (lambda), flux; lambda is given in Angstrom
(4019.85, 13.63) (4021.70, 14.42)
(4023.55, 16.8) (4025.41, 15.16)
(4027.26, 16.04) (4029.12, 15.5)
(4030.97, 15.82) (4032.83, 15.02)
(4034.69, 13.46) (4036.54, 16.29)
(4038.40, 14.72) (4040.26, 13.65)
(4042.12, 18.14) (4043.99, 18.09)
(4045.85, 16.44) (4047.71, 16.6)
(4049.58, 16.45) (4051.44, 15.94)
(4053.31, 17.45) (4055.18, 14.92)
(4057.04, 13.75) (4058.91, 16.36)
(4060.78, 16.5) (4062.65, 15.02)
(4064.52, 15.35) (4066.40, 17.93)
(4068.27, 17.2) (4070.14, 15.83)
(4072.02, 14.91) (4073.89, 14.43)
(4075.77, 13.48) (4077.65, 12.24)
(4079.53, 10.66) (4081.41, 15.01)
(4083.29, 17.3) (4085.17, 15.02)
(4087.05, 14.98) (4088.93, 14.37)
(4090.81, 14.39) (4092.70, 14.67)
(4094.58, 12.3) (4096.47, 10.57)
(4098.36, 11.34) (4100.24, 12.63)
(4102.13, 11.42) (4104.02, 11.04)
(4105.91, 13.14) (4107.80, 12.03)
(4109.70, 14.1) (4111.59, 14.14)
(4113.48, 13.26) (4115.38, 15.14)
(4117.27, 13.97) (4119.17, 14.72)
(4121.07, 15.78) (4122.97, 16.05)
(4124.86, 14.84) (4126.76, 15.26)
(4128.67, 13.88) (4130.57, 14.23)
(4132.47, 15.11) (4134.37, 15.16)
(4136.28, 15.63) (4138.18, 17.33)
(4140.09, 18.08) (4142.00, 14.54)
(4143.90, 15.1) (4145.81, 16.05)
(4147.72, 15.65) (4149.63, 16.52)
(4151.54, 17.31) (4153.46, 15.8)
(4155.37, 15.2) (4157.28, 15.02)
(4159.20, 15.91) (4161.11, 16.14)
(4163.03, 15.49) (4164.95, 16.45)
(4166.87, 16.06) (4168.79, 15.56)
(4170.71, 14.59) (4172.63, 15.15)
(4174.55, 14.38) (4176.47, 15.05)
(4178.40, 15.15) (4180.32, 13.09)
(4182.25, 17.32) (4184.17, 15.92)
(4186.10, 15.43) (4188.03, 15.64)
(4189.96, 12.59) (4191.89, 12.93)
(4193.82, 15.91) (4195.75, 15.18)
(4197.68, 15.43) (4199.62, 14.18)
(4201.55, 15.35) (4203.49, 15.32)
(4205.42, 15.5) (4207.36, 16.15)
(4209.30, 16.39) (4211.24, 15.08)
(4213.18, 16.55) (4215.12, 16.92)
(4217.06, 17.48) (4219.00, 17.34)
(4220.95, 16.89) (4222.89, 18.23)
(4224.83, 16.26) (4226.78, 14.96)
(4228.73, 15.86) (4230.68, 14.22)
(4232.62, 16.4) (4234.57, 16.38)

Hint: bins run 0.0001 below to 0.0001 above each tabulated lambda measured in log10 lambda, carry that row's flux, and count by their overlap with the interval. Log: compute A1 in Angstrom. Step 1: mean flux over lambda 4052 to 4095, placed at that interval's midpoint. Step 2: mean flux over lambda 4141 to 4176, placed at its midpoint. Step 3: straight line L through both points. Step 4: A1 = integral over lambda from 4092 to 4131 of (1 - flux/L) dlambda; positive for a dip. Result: 4.4 Angstrom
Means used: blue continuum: 15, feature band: 13.5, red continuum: 15.6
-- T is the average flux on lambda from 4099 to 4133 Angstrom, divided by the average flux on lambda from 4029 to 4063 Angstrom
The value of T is 0.88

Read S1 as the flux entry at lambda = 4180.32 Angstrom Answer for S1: 13.09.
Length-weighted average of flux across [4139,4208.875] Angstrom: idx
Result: 15.4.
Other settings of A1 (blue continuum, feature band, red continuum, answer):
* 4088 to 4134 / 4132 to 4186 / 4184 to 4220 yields -3.7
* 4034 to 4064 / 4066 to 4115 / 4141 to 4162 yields 6.4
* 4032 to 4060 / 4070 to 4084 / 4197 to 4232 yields 1.6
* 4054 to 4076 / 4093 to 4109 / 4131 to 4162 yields 3.8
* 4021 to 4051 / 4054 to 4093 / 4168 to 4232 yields 1.9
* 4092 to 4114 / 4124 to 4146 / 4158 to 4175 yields -2.1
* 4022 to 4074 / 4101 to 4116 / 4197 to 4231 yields 2.8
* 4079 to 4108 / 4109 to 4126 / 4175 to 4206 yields -1.2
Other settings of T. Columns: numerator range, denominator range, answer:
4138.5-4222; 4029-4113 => 1.07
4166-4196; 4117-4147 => 0.97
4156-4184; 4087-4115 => 1.19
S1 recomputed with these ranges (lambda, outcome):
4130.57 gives 14.23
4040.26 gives 13.65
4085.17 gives 15.02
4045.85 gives 16.44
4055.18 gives 14.92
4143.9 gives 15.1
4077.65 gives 12.24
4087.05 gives 14.98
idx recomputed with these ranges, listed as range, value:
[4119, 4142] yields 15.5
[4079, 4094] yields 14.6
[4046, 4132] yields 14.5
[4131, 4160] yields 15.9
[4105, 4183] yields 15.2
